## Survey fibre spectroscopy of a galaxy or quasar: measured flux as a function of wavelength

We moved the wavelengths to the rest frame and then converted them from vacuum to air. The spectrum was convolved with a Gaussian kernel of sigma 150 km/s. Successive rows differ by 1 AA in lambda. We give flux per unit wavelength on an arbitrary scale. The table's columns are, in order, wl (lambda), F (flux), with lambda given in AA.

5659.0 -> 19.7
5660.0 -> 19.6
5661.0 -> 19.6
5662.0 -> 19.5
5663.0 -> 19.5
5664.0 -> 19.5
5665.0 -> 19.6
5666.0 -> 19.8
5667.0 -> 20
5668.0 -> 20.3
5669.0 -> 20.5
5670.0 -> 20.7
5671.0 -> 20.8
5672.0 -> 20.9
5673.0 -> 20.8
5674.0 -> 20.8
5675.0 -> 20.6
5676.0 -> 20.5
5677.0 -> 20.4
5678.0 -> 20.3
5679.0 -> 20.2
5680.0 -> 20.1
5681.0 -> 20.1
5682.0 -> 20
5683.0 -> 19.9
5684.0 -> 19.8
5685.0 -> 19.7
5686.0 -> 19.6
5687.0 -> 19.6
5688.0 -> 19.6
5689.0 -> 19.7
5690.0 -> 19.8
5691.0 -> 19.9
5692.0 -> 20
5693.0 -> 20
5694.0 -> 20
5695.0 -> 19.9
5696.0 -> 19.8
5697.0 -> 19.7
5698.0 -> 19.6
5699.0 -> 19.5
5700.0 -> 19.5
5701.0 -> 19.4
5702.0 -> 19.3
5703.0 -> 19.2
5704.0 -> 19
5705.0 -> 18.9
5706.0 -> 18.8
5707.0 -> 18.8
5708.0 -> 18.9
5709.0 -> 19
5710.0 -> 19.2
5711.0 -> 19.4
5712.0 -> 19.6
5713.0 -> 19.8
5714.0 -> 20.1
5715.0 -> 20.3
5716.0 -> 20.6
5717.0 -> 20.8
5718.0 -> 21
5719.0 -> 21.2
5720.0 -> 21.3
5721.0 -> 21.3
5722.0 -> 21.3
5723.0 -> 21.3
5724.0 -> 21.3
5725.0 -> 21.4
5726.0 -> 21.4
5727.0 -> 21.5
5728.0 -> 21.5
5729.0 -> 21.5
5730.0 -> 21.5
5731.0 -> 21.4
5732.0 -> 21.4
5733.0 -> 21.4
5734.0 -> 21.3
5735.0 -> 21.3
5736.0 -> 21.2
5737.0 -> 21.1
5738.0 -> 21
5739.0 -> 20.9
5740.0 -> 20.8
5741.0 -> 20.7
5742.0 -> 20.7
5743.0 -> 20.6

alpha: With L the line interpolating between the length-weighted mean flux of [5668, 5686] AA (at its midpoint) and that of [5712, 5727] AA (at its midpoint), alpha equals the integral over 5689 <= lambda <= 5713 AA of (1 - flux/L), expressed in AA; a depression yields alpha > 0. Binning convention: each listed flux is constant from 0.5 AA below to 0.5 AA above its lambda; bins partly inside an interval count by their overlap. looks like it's 1.4 AA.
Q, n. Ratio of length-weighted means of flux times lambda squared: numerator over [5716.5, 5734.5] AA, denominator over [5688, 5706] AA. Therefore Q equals 1.1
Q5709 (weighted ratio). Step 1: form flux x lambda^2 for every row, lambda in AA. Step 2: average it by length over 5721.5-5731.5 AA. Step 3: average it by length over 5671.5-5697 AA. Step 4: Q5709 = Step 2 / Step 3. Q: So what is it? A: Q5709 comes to 1.1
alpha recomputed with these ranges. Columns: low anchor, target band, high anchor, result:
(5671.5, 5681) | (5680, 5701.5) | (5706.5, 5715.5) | 0.3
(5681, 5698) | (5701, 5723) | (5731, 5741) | 0.6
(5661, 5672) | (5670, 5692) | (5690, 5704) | -0.3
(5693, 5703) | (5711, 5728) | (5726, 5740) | -0.2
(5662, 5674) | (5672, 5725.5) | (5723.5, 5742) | 1.8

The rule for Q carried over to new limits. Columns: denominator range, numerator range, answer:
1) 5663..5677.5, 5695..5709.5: 0.96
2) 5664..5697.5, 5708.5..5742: 1.06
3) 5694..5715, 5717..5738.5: 1.11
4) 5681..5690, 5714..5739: 1.09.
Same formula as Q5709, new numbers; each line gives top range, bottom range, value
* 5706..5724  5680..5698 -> 1.03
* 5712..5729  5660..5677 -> 1.06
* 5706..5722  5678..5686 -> 1.02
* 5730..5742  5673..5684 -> 1.06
